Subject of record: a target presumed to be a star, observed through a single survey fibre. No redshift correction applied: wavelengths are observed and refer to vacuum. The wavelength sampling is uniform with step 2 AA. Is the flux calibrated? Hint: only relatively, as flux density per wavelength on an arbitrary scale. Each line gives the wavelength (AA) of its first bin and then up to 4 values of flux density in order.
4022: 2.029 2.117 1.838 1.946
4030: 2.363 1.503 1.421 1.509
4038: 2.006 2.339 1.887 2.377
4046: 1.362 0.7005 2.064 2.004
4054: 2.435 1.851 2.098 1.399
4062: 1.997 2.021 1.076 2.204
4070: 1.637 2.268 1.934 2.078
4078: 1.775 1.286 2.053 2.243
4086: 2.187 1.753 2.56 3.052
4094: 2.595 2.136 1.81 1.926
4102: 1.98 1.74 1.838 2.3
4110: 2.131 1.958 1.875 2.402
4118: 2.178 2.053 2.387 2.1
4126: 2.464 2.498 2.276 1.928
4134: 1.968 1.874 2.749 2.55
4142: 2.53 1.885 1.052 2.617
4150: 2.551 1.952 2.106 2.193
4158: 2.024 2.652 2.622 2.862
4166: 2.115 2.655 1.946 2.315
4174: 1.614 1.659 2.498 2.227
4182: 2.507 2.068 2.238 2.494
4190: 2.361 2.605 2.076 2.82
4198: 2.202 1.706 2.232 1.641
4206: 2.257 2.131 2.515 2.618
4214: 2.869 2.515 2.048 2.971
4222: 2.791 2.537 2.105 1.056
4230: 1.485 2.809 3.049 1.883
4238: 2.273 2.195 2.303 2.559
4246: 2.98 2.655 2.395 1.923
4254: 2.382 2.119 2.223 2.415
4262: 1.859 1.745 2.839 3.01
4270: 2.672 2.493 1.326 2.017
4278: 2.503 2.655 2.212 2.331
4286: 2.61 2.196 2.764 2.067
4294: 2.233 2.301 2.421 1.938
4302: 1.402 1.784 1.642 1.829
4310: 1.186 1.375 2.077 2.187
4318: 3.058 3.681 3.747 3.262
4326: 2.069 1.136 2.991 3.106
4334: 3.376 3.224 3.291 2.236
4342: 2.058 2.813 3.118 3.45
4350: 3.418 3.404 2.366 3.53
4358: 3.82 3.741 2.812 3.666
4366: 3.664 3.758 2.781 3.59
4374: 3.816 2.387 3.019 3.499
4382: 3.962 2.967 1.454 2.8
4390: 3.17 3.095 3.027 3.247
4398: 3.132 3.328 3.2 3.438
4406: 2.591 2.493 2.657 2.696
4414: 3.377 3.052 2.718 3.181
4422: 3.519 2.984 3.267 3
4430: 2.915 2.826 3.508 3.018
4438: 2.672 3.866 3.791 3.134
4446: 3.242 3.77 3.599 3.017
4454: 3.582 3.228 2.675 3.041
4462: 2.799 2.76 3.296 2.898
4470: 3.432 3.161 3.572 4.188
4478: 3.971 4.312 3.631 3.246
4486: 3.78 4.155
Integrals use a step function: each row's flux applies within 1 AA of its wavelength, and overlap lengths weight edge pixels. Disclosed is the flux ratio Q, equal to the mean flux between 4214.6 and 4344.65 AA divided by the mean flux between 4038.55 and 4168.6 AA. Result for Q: 1.1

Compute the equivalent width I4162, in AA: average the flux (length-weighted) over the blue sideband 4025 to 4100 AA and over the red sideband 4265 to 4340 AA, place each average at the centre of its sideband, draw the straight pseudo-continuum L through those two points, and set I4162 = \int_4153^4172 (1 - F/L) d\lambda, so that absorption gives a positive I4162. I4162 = -1.9 AA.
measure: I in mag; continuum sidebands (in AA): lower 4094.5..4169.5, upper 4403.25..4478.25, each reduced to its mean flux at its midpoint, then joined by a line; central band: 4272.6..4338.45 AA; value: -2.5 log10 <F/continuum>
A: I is 0.17 mag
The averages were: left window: 2.19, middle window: 2.36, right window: 3.17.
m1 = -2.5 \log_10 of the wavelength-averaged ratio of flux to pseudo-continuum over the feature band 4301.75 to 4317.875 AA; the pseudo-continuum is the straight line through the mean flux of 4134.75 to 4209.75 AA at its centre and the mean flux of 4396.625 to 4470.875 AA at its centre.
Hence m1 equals 0.46 mag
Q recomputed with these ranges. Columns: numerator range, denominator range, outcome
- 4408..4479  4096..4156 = 1.50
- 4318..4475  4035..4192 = 1.48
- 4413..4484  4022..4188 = 1.58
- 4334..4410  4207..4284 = 1.33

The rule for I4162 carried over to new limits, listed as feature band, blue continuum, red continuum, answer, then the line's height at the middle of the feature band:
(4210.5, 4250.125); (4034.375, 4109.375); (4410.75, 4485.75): 1.6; 2.51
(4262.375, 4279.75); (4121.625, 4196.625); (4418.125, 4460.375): 2.1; 2.64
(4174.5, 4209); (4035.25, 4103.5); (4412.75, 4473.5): 2.2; 2.36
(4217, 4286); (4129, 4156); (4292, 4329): -4.7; 2.17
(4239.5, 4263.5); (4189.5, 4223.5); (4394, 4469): 1.9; 2.53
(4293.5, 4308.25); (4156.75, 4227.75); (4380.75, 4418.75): 4.0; 2.66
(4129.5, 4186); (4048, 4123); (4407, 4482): 1.1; 2.26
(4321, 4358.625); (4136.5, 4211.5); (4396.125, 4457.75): -1.5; 2.84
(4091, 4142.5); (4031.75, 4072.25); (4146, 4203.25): -3.8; 2.05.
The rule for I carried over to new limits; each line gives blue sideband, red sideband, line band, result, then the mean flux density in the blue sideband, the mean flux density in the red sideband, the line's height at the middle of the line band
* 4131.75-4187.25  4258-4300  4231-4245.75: -0.08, 2.22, 2.32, 2.29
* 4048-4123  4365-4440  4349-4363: -0.13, 2.02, 3.09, 2.93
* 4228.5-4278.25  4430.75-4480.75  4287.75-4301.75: 0.13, 2.31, 3.33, 2.52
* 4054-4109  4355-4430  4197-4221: 0.07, 2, 3.14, 2.47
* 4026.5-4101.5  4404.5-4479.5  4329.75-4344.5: -0.02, 1.94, 3.18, 2.84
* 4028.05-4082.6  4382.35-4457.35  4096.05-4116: 0.02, 1.84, 3.1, 2.01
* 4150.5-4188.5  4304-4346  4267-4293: 0.03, 2.25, 2.51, 2.44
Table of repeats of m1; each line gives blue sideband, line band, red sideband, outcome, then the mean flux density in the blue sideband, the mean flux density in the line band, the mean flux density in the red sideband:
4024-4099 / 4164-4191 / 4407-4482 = 0.05 mag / 1.94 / 2.23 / 3.23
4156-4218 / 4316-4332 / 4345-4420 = 0.02 mag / 2.3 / 2.82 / 3.14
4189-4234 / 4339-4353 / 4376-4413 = -0.05 mag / 2.31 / 2.93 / 2.97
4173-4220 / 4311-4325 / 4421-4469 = -0.02 mag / 2.27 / 2.77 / 3.18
